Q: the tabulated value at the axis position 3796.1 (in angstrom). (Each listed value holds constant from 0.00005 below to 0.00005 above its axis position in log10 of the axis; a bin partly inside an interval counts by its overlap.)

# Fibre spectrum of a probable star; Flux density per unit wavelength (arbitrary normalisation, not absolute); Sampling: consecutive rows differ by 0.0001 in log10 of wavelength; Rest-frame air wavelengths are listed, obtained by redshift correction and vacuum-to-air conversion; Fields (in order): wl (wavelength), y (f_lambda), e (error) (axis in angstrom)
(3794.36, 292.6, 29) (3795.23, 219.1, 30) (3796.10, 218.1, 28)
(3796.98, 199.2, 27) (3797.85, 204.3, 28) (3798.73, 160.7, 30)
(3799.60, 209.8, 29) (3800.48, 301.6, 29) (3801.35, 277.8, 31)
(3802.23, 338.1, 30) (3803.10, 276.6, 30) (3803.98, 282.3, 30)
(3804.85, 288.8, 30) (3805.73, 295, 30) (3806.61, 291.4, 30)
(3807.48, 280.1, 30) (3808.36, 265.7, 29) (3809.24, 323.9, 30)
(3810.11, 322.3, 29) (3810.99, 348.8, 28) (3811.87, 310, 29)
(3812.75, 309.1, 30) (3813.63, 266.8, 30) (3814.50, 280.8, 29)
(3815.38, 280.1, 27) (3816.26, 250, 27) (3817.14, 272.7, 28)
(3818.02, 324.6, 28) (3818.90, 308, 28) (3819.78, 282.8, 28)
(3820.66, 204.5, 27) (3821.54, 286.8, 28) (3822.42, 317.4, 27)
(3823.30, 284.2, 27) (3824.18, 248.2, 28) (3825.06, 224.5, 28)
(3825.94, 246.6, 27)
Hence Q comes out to 218.1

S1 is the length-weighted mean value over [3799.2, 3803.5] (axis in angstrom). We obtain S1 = 282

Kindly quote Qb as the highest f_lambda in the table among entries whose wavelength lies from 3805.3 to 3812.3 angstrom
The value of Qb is 348.8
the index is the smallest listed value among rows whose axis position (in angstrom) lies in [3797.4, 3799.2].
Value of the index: 160.7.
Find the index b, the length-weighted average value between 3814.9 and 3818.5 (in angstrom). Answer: 282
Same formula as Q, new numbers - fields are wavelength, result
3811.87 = 310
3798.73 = 160.7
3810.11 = 322.3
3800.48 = 301.6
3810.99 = 348.8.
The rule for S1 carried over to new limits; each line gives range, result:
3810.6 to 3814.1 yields 308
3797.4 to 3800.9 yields 219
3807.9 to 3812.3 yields 314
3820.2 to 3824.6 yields 268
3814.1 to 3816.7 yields 270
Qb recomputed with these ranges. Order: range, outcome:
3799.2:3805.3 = 338.1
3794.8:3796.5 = 219.1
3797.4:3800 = 209.8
